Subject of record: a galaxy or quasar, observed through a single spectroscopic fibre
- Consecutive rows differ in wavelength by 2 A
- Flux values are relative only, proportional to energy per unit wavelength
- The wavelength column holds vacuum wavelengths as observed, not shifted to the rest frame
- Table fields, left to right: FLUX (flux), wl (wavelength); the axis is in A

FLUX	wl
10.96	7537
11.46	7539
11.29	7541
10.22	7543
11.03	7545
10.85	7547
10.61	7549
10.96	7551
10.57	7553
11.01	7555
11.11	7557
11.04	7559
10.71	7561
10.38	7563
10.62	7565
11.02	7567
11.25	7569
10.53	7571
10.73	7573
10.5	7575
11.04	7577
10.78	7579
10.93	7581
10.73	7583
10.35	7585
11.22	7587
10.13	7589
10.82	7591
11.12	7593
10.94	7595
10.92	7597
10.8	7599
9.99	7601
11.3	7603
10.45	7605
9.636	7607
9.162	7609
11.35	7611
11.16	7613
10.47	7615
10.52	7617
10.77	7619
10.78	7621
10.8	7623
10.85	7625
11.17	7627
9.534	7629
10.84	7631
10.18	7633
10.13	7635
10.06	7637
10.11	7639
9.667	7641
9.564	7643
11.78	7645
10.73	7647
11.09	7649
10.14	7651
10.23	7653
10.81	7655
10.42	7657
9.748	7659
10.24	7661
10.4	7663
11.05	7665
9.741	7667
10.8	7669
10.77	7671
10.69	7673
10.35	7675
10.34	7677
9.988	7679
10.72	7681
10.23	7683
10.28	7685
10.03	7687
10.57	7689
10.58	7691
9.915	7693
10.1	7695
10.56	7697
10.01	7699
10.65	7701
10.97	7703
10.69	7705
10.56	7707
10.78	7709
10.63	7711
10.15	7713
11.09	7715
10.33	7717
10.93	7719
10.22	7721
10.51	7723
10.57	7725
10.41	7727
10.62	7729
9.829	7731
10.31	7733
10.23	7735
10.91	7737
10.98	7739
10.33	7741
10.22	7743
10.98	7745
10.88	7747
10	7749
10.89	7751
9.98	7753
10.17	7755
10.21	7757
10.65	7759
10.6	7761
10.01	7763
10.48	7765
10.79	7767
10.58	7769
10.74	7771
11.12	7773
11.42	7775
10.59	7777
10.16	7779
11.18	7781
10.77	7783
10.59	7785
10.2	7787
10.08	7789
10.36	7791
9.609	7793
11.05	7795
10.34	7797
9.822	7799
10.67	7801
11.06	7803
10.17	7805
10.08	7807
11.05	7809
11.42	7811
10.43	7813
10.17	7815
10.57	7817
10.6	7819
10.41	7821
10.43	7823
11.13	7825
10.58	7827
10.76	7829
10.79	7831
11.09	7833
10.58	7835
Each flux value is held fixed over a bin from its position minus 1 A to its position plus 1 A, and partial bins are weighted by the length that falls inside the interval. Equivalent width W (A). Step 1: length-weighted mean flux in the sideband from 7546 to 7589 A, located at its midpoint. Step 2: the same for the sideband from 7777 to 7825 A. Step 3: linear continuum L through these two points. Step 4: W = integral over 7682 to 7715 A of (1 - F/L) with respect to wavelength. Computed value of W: 0.59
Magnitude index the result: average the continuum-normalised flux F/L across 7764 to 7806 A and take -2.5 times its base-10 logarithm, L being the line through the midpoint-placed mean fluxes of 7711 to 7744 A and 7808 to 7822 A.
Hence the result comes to 0.00 mag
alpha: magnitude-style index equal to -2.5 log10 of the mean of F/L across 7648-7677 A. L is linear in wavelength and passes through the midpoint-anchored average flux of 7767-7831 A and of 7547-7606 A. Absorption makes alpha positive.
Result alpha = 0.03 mag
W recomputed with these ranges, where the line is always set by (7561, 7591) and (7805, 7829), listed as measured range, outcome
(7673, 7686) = 0.4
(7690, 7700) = 0.4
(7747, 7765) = 0.5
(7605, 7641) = 1.0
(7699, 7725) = 0.2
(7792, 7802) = 0.3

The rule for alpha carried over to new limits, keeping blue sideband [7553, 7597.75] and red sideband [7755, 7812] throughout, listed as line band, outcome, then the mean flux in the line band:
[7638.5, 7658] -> 0.03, 10.5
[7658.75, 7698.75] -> 0.03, 10.4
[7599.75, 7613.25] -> 0.04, 10.4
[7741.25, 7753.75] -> 0.01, 10.5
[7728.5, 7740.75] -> 0.02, 10.5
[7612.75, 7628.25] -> 0.00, 10.8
